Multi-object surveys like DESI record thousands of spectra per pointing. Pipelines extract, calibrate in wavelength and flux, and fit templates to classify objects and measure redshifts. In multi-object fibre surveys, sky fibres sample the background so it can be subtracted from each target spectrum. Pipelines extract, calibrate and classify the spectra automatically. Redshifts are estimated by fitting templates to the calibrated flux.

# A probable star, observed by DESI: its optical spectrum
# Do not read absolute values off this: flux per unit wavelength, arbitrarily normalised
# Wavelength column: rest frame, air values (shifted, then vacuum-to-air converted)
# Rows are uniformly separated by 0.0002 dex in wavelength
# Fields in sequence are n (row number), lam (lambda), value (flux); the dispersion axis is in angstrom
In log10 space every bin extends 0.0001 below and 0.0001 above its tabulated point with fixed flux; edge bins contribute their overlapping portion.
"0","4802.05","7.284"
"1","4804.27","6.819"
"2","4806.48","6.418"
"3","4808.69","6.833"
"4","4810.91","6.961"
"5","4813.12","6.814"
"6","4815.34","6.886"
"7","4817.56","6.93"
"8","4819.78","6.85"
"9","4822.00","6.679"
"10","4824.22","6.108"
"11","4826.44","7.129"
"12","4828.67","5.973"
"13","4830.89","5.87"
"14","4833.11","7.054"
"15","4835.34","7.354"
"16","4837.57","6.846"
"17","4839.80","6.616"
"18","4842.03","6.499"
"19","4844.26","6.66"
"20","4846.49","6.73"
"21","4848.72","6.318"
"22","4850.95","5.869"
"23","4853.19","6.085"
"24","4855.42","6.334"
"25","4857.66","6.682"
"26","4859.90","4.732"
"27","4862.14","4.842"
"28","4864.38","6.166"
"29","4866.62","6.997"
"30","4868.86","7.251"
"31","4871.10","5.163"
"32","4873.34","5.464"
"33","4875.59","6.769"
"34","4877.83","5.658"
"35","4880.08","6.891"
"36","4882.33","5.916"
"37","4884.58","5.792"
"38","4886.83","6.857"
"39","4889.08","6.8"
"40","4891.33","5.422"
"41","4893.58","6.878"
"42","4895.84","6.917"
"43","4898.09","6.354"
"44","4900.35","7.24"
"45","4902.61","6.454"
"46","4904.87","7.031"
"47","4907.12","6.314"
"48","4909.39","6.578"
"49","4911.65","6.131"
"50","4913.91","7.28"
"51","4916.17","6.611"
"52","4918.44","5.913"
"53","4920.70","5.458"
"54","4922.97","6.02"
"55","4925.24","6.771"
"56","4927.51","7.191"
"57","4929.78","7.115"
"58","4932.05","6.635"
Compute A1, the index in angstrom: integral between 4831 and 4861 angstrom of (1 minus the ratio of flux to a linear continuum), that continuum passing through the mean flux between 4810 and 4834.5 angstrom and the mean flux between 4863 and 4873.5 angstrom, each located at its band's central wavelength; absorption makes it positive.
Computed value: 0.1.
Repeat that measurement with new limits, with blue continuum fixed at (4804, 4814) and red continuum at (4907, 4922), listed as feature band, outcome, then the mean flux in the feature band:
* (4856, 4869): 1.00 angstrom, 6.03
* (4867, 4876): 0.45 angstrom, 6.18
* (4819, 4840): 0.11 angstrom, 6.65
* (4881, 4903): -0.18 angstrom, 6.47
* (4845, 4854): 0.44 angstrom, 6.27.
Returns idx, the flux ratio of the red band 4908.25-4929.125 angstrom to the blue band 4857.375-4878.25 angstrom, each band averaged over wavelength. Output 1.1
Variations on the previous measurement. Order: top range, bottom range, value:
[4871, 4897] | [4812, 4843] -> 0.94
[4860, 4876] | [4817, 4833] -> 0.92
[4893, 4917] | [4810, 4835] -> 1.00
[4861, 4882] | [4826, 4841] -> 0.92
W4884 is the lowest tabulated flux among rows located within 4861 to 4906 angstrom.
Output 4.842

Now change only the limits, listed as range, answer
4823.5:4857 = 5.869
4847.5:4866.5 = 4.732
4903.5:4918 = 6.131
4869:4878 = 5.163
